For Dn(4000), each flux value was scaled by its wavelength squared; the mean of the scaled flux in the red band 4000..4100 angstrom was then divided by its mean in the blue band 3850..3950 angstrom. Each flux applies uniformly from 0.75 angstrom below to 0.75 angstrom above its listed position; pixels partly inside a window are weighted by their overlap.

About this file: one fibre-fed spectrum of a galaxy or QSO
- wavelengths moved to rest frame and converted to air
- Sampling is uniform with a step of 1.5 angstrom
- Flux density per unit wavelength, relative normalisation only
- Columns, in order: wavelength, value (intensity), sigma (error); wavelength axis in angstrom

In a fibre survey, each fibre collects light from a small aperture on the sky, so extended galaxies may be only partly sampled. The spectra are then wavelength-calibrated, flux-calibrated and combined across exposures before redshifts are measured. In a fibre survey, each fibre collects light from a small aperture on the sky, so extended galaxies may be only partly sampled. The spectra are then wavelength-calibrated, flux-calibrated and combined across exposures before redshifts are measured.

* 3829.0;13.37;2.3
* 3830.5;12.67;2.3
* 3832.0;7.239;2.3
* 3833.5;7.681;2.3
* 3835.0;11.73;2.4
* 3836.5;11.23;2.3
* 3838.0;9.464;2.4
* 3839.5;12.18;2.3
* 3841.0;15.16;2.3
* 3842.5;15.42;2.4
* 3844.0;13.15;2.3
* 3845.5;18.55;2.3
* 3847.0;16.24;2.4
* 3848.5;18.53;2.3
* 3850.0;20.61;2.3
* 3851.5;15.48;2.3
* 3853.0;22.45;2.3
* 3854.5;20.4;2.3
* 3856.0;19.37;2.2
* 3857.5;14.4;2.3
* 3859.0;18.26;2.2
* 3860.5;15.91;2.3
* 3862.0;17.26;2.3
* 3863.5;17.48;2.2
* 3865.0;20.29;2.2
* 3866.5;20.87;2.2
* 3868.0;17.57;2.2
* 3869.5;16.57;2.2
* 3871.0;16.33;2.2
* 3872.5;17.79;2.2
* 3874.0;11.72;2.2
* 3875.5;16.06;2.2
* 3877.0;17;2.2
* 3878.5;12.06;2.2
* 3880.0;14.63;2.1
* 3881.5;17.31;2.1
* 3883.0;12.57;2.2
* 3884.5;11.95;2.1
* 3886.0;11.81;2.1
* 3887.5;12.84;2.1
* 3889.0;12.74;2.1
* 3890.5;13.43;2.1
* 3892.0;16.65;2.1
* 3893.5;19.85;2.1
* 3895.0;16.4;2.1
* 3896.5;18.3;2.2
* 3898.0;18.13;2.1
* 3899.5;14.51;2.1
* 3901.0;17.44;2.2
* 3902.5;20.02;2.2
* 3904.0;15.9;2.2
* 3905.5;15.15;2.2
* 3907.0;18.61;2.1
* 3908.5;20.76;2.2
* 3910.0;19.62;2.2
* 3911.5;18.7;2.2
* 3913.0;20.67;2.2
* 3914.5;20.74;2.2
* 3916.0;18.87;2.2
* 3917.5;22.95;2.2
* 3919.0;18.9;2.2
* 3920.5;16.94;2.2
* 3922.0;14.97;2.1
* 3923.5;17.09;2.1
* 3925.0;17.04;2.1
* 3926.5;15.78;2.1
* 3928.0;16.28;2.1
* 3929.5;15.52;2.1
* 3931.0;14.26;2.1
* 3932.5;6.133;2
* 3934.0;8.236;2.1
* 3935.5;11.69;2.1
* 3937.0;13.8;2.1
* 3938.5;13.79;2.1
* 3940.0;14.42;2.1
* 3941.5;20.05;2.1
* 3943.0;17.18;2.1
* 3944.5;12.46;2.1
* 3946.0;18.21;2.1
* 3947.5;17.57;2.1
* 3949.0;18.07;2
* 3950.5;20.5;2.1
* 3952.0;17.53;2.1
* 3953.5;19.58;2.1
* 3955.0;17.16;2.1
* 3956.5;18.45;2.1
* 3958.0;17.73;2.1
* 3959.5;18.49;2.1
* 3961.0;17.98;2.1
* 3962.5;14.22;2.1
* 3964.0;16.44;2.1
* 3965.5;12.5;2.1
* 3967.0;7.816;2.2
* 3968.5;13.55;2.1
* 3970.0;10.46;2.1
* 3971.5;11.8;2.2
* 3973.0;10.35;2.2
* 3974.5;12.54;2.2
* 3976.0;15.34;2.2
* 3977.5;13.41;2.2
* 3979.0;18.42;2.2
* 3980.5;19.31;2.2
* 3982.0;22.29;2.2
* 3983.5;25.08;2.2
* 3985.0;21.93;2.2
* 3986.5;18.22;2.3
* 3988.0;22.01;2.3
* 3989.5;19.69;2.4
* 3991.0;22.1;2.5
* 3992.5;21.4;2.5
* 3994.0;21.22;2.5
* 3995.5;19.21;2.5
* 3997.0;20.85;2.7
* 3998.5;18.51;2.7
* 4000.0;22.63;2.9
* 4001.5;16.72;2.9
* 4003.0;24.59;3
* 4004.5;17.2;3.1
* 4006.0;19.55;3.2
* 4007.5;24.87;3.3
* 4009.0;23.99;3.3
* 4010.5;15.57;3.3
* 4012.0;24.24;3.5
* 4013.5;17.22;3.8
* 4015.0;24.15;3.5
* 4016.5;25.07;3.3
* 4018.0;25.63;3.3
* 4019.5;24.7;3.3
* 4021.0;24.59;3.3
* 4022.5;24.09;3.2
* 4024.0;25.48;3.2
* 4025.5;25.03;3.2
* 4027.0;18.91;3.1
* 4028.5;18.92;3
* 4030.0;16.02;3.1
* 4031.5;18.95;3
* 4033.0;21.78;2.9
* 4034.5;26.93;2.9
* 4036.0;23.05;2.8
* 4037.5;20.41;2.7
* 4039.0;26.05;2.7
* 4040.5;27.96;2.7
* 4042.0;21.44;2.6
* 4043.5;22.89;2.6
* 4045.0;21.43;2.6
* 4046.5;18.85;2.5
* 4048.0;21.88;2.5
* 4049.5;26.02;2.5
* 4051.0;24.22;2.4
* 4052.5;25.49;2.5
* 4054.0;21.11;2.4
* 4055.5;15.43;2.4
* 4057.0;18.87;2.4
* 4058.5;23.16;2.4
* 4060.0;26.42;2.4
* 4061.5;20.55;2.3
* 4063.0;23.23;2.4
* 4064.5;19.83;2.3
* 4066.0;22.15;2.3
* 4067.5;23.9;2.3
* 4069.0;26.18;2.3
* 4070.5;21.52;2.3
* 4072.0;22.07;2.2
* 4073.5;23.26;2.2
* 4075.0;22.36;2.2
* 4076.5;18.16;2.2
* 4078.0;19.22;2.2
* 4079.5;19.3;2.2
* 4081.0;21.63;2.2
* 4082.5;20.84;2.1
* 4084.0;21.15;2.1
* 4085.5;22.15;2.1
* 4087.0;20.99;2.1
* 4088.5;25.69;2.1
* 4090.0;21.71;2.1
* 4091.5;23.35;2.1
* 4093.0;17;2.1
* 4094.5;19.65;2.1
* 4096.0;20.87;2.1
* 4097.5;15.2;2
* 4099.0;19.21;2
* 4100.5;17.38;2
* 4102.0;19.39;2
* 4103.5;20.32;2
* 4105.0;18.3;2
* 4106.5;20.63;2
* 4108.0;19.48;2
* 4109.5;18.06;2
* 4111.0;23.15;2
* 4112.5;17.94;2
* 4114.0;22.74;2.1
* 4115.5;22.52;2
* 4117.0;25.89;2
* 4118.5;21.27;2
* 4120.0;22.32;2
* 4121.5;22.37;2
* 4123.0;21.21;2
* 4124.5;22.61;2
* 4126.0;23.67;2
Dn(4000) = 1.43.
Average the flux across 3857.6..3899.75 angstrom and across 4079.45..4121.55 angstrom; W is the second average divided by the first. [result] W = 1.30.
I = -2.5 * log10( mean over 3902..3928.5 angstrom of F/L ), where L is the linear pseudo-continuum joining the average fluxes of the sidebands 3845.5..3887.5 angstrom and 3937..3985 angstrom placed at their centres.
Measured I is -0.11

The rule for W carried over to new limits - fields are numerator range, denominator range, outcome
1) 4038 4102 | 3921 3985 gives 1.38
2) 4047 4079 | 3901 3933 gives 1.27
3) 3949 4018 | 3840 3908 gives 1.12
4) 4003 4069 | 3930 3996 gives 1.36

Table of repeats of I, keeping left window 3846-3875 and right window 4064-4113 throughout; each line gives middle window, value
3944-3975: 0.23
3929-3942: 0.40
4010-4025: -0.17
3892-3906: 0.06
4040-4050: -0.13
